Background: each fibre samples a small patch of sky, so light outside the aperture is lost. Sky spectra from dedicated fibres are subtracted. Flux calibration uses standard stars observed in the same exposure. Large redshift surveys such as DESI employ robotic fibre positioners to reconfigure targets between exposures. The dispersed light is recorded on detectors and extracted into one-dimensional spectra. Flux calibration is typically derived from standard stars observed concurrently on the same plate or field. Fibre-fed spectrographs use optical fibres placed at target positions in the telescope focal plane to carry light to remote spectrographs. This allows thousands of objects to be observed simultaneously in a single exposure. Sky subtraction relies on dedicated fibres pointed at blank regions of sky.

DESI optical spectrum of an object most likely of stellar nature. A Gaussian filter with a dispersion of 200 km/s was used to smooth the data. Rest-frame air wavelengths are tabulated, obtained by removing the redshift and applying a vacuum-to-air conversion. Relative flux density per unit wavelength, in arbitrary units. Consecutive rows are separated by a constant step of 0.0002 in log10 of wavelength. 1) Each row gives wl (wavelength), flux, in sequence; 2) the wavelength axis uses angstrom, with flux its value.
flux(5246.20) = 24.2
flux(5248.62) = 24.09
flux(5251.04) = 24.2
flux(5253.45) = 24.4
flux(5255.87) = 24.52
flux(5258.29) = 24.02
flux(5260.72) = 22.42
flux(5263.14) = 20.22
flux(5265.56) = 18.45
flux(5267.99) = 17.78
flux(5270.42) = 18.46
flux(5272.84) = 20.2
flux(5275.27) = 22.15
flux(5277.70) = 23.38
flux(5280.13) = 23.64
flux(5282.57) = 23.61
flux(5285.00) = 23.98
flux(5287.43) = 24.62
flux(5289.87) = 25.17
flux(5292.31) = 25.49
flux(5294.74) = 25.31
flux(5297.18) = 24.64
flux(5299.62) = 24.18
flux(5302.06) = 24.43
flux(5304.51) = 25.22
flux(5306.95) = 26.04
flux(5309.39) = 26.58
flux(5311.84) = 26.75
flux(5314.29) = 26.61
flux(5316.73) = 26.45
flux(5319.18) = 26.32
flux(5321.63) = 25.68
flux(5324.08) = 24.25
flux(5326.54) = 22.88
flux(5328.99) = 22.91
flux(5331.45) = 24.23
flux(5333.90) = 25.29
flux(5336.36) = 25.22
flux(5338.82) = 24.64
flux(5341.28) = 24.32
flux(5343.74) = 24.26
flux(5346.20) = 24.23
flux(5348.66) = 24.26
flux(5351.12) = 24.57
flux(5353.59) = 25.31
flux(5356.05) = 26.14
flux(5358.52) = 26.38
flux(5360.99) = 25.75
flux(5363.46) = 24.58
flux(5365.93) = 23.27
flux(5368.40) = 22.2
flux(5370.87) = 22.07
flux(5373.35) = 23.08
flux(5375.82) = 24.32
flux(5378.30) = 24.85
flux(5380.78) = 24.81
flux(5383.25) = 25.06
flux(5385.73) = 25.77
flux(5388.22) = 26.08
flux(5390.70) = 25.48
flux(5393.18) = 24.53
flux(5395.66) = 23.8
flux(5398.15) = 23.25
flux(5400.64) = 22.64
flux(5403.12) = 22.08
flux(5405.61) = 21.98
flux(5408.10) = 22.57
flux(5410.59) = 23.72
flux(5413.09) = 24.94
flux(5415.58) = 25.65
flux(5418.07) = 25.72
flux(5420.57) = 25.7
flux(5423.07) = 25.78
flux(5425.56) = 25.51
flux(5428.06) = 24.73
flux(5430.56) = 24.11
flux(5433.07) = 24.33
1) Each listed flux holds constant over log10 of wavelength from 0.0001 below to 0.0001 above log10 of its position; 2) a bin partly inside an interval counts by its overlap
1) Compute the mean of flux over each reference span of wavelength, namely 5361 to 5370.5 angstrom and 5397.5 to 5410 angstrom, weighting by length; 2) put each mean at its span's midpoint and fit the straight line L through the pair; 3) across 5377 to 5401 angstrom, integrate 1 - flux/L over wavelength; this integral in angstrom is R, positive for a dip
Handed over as -1.8 angstrom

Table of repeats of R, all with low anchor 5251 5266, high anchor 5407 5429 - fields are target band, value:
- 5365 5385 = 0.5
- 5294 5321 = -2.6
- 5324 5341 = -0.3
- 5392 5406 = 0.9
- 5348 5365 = -0.8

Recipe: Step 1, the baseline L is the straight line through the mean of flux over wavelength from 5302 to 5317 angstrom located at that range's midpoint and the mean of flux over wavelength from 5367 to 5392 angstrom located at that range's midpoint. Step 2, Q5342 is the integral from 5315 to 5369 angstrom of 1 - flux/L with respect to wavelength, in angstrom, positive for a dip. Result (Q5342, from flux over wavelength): 1.2 angstrom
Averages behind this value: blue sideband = 26.1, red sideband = 24.4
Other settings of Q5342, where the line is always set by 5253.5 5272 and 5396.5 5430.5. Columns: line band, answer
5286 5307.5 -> -3.18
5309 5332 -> -3.11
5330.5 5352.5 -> -1.83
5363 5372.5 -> 0.13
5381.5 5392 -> -0.86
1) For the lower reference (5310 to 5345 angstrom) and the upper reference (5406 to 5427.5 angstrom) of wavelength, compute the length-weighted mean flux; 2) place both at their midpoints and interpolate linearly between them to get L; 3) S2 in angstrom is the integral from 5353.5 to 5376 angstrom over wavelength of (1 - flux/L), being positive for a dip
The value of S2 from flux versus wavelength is 0.6 angstrom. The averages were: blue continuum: 25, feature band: 24.3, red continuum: 24.8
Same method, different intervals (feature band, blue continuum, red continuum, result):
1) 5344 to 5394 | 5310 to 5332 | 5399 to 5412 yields -1.9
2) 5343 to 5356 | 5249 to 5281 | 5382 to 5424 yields -0.7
